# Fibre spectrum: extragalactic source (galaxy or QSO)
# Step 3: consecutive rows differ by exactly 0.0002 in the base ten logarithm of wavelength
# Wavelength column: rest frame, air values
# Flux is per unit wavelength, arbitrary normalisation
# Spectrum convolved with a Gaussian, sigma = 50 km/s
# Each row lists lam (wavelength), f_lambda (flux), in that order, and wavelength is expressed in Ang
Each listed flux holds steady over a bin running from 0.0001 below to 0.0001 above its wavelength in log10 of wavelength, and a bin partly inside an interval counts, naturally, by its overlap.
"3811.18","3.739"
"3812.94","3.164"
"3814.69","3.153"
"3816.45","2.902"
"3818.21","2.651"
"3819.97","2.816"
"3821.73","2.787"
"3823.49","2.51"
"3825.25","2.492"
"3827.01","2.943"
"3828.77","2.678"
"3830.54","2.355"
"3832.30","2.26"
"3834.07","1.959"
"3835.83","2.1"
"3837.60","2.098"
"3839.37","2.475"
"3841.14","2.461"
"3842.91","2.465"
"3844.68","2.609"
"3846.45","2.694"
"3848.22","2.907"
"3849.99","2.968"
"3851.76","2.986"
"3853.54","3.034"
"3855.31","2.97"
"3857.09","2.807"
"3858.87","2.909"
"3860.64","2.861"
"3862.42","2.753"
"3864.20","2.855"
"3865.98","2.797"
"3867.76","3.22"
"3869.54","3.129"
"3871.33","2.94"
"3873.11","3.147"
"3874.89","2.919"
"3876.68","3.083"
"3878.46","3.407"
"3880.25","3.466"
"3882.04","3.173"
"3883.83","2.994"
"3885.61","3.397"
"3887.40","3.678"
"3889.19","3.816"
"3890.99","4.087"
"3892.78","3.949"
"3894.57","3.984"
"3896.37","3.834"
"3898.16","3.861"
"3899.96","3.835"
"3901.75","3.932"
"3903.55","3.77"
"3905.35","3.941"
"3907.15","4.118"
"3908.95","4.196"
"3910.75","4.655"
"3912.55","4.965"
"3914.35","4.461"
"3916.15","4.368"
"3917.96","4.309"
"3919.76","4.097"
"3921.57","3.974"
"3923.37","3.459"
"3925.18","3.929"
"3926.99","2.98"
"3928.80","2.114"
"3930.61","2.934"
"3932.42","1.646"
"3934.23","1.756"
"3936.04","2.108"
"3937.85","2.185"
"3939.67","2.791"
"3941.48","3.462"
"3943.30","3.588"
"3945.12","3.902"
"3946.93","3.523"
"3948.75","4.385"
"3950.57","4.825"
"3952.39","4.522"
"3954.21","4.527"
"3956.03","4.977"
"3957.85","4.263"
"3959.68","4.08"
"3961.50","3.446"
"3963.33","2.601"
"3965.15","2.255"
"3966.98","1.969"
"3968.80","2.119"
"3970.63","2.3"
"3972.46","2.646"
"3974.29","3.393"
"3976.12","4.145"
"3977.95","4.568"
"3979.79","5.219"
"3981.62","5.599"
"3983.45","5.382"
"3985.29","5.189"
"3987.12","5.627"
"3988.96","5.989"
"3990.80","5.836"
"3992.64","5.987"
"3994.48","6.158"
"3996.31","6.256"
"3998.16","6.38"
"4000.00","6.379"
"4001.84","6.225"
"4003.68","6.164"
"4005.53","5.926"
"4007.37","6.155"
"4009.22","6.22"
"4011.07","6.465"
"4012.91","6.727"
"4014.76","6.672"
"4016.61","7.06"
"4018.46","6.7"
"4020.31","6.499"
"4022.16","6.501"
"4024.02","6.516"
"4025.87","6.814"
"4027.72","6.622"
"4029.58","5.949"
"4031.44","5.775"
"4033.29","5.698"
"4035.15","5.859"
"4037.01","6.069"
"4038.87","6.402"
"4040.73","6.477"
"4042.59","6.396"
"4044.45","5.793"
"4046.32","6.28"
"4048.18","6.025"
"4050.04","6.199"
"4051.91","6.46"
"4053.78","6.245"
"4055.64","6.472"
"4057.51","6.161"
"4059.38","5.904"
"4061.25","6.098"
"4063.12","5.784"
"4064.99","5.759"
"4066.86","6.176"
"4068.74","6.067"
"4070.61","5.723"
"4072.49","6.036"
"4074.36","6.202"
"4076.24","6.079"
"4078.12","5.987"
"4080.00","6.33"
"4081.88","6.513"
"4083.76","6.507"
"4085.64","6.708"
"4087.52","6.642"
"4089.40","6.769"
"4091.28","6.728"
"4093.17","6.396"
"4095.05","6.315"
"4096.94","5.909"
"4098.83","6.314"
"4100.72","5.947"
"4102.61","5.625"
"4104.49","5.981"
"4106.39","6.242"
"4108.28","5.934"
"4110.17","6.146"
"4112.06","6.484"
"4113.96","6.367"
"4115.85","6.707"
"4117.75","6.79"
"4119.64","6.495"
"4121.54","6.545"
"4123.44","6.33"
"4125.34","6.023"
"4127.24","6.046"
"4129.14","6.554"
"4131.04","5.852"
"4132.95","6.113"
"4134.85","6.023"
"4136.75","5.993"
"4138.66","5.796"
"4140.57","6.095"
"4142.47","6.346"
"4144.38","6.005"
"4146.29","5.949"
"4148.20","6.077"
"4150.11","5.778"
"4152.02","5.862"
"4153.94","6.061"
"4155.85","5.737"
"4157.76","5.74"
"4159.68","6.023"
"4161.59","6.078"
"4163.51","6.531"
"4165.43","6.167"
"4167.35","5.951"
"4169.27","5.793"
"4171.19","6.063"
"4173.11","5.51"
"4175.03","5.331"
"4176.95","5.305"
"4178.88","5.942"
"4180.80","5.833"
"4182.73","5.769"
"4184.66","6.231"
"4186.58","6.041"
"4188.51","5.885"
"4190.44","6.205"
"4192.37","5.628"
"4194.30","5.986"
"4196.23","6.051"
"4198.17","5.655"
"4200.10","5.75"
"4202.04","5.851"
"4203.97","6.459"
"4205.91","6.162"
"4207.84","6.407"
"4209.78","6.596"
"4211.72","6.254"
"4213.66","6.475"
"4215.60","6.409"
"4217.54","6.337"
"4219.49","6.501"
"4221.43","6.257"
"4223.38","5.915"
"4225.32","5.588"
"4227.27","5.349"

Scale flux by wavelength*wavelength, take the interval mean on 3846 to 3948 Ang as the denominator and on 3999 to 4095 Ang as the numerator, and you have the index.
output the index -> 2.0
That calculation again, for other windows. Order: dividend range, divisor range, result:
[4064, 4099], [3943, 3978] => 1.86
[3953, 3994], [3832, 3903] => 1.44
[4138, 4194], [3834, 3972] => 2.04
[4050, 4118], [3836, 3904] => 2.20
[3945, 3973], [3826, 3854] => 1.46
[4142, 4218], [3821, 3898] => 2.37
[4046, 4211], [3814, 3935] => 2.18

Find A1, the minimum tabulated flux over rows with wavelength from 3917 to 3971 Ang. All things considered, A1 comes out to 1.646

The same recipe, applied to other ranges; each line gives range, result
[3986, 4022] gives 5.627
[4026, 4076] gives 5.698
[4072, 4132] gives 5.625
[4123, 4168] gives 5.737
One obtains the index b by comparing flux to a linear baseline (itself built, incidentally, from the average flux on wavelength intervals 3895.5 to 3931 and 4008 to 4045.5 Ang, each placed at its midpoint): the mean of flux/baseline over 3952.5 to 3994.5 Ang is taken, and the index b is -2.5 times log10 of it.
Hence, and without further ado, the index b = 0.230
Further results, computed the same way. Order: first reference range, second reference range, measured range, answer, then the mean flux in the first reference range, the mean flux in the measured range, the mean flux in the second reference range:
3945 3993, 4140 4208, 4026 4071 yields -0.25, 4.18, 6.12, 5.95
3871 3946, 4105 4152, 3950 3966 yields 0.05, 3.51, 3.93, 6.19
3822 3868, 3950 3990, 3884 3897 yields -0.19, 2.65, 3.77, 4.07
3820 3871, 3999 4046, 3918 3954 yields 0.34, 2.69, 3.32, 6.32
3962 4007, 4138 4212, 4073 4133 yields -0.14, 4.77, 6.3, 5.97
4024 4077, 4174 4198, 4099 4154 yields -0.03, 6.13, 6.15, 5.84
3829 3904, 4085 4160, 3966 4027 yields -0.18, 3.07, 5.51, 6.18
